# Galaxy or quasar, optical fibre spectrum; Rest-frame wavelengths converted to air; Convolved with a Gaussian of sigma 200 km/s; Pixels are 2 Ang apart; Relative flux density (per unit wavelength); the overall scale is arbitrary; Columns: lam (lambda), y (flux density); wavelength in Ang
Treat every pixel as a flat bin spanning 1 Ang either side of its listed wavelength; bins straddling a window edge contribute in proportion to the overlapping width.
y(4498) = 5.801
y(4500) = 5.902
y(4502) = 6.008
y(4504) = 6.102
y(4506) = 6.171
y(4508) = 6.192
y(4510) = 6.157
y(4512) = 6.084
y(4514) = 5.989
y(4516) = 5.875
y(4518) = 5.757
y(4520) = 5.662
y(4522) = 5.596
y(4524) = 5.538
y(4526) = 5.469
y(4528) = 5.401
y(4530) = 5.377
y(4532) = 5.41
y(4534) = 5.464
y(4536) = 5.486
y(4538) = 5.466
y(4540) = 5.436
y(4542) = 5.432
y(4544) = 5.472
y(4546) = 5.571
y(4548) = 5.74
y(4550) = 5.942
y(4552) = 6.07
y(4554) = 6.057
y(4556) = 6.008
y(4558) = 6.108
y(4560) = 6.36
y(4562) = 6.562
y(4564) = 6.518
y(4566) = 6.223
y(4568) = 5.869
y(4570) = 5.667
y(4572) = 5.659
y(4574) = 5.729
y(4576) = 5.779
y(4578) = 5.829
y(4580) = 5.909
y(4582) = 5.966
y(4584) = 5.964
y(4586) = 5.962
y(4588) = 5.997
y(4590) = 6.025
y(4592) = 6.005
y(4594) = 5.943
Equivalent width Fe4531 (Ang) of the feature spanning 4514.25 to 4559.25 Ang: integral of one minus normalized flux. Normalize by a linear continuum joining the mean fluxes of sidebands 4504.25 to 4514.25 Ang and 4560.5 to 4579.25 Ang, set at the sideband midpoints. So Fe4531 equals 3.0 Ang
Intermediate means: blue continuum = 6.13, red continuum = 5.99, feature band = 5.66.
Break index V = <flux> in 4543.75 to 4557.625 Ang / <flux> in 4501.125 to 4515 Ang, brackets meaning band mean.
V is 1.0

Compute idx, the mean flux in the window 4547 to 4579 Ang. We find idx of 6.01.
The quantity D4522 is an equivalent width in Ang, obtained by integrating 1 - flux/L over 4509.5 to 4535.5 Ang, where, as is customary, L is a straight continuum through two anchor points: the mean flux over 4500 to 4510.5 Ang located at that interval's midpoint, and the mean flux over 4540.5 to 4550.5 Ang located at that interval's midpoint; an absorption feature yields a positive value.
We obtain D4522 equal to 1.0 Ang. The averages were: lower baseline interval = 6.1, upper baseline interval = 5.61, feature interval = 5.66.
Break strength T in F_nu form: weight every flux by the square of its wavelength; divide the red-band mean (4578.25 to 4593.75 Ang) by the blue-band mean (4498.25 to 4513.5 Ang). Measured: 1.02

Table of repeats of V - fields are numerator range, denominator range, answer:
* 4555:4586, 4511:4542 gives 1.07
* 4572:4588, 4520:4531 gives 1.07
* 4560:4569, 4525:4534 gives 1.16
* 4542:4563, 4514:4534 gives 1.07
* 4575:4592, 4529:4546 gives 1.09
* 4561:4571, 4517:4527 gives 1.10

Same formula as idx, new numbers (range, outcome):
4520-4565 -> 5.75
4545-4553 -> 5.83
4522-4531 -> 5.46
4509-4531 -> 5.72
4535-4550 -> 5.54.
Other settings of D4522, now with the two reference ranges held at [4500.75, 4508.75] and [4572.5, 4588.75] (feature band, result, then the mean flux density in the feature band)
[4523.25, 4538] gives 1.4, 5.45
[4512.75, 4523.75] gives 0.5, 5.77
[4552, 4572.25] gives -0.6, 6.12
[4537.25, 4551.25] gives 0.9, 5.59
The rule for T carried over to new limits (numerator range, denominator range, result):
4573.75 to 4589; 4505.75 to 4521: 1.02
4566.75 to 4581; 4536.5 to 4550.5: 1.05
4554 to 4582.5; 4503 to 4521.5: 1.03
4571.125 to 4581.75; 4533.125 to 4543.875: 1.08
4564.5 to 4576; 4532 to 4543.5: 1.09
